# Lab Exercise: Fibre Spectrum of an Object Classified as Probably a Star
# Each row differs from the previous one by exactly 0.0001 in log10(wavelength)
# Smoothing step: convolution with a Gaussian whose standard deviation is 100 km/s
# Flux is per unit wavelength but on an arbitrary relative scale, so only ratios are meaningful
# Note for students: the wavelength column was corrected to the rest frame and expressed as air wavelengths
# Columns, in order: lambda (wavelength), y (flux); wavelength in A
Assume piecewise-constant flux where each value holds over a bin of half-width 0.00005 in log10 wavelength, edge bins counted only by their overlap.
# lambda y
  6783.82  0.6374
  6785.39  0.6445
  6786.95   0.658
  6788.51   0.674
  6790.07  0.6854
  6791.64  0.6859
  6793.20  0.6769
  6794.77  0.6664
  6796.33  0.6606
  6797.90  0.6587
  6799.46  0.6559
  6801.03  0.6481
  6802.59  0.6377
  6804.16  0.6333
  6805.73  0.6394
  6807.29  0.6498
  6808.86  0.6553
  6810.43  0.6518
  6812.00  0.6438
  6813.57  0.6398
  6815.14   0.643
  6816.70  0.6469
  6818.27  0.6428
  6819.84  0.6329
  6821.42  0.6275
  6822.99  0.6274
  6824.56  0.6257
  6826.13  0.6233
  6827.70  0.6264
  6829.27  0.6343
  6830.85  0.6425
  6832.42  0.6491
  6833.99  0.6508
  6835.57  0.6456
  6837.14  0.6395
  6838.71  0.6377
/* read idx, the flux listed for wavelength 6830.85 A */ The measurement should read 0.6425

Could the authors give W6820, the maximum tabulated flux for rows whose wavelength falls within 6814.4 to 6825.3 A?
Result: 0.6469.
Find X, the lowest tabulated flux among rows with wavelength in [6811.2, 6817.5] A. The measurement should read 0.6398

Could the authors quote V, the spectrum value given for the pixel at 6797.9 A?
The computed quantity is 0.6587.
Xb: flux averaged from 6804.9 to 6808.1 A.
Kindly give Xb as 0.645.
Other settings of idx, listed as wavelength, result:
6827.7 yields 0.6264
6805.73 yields 0.6394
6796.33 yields 0.6606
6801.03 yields 0.6481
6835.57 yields 0.6456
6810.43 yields 0.6518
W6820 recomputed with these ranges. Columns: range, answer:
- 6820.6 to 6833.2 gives 0.6491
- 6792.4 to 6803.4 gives 0.6769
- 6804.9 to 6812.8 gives 0.6553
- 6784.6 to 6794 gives 0.6859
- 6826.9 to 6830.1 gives 0.6343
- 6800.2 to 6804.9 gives 0.6481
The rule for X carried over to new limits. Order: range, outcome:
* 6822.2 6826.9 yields 0.6233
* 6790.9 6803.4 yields 0.6377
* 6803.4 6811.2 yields 0.6333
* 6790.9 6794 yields 0.6769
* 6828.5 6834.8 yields 0.6343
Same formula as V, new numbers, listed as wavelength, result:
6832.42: 0.6491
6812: 0.6438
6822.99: 0.6274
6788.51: 0.674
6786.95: 0.658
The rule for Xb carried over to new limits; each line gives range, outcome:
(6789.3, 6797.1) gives 0.675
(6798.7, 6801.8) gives 0.651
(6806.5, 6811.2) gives 0.653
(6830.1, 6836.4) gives 0.647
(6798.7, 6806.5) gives 0.642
